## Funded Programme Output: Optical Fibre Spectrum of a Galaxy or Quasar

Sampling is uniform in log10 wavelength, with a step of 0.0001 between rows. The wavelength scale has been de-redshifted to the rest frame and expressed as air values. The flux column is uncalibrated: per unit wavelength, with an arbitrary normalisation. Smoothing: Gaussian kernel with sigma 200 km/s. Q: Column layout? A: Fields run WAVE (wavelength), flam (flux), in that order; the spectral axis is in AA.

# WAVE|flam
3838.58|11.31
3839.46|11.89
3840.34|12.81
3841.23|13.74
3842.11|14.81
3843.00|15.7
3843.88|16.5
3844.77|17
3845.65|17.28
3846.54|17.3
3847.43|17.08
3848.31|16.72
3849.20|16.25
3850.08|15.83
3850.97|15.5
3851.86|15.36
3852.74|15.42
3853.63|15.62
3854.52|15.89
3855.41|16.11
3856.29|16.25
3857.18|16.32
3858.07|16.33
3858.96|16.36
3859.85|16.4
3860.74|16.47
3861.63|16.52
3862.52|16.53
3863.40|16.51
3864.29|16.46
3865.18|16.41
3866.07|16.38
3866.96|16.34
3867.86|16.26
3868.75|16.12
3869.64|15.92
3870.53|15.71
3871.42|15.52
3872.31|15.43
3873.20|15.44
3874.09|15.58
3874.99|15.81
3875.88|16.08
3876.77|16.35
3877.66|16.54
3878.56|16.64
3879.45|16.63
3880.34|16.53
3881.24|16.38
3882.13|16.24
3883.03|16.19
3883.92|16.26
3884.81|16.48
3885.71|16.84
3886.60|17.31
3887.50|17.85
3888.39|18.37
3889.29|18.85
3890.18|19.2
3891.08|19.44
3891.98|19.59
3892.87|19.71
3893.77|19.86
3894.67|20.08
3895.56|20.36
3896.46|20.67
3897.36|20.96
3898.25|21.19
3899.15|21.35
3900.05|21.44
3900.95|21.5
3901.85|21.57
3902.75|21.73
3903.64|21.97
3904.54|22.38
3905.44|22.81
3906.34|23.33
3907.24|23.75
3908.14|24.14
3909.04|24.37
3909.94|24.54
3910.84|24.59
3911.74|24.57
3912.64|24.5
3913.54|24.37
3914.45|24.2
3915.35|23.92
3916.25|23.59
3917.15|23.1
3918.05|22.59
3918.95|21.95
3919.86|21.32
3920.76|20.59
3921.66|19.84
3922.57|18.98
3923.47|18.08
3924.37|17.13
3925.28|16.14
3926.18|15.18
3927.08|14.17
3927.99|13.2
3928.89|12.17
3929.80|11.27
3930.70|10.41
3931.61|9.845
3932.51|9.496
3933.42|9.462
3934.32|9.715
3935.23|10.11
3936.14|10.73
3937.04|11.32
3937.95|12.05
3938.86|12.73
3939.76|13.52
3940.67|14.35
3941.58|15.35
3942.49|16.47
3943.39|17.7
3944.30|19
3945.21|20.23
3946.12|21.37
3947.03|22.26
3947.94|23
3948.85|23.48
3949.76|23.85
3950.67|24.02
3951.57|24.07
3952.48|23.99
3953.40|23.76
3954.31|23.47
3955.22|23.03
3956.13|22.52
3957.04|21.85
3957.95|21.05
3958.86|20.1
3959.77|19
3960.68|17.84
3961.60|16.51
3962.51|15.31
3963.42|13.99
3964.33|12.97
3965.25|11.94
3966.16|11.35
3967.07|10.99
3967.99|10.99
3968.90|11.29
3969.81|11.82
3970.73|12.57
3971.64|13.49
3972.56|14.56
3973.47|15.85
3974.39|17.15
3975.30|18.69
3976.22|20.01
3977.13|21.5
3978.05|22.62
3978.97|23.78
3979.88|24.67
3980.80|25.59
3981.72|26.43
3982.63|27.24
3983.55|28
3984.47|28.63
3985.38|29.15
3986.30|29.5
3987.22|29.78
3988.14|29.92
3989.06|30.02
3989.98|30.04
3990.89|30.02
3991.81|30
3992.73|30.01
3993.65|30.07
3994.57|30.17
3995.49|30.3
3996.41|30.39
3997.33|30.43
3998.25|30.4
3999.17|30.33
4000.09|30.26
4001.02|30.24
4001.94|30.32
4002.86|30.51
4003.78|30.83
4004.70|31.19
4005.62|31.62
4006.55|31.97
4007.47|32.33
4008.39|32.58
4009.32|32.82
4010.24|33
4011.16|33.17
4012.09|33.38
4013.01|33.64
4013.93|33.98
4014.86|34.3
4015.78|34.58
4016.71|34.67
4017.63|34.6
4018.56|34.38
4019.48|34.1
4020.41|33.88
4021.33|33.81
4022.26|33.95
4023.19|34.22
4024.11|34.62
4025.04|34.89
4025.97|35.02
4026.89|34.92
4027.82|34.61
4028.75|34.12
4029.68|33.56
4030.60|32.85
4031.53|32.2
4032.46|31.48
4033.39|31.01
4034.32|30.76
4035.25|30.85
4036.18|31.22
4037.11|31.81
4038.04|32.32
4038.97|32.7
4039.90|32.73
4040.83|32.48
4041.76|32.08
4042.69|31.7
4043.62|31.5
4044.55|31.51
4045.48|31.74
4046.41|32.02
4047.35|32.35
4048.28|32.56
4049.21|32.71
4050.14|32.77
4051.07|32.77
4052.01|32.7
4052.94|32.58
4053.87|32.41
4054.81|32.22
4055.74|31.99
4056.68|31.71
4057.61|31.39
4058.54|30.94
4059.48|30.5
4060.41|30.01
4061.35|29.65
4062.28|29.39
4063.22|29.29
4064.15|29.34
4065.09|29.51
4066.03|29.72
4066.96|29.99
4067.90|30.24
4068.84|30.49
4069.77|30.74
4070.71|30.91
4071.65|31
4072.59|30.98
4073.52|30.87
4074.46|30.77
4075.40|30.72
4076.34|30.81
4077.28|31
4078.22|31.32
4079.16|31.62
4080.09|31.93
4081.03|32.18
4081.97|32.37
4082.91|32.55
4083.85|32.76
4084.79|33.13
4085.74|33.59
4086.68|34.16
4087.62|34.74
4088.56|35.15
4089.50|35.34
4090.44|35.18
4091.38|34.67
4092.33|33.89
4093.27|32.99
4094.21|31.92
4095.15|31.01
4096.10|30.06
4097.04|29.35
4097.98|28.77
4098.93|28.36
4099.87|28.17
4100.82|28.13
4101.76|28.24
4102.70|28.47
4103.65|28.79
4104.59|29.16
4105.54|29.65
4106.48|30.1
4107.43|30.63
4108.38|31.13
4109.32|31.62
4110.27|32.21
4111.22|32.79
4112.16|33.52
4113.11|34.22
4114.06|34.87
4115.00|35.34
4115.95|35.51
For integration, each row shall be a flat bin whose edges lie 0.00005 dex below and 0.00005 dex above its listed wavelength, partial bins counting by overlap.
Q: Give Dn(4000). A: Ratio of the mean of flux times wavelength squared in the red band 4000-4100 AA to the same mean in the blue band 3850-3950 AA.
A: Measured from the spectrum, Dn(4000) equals 1.94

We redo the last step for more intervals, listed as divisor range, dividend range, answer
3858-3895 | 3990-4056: 2.06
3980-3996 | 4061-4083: 1.10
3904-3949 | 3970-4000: 1.45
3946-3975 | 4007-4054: 1.89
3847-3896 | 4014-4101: 2.10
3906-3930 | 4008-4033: 1.73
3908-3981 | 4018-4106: 1.87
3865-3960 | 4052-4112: 1.82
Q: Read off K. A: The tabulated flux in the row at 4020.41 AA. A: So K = 33.88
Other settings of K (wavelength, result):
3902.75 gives 21.73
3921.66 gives 19.84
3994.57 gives 30.17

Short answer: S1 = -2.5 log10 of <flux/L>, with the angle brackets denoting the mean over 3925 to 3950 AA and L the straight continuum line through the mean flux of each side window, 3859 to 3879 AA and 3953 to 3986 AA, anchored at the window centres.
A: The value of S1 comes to 0.22 mag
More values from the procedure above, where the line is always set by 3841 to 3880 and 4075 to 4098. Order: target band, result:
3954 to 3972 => 0.412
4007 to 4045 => -0.179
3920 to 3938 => 0.467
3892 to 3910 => -0.143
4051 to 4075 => 0.000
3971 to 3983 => 0.188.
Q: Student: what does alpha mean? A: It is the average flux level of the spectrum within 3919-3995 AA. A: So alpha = 19.3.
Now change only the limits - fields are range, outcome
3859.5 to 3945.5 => 17.8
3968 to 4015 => 27.1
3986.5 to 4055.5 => 32.2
